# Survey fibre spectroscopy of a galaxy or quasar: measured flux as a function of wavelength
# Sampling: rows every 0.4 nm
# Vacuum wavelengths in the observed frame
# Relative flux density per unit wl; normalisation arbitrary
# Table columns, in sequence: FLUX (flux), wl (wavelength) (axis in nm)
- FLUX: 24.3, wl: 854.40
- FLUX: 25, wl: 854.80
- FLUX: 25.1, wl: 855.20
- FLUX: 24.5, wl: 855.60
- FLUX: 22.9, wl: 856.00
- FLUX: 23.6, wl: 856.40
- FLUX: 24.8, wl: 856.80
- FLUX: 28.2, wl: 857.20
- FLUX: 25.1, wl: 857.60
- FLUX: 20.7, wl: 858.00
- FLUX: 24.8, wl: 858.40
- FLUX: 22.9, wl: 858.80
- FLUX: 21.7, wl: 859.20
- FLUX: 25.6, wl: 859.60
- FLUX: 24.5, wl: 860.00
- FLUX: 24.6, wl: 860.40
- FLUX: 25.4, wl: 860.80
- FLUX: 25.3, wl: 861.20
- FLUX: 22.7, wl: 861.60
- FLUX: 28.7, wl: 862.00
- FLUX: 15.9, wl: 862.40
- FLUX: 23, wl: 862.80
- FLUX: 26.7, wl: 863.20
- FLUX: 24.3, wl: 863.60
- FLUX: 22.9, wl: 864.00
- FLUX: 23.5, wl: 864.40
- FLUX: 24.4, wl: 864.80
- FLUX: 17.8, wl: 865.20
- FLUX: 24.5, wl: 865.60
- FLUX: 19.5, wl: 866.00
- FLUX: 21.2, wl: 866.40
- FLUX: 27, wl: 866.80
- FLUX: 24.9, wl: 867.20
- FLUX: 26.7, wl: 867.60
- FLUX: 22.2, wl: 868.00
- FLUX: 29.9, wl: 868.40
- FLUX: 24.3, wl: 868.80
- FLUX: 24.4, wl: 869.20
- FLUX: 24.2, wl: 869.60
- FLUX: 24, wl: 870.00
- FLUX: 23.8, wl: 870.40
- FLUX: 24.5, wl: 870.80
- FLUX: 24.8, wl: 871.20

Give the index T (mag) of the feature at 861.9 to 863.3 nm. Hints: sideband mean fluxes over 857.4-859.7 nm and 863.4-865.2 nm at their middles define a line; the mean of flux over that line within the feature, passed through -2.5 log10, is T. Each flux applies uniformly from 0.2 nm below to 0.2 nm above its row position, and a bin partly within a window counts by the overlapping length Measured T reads 0.01 mag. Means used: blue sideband 23.4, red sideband 23.1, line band 23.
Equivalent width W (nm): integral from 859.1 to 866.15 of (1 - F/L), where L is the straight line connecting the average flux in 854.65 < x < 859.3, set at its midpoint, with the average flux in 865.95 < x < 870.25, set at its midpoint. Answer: 0.264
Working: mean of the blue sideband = 24.2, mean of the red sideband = 24.6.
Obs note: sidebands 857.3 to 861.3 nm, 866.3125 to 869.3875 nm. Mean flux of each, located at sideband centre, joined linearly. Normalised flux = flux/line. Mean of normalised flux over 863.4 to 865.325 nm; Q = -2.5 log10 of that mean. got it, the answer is 0.09 mag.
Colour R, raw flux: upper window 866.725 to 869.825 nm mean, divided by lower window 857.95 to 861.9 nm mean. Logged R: 1.05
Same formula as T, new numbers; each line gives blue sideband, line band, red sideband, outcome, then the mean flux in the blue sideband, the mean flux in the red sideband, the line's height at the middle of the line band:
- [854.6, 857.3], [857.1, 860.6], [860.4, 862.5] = 0.01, 24.7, 24.1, 24.4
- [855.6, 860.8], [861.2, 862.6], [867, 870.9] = 0.07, 24.2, 24.9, 24.4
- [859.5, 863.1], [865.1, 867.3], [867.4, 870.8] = 0.09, 24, 24.9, 24.6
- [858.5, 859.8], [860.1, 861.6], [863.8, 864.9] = -0.06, 23.5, 23.5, 23.5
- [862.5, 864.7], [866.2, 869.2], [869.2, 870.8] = -0.05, 23.7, 24.1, 24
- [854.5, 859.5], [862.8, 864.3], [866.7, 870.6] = 0.01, 24.1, 25.1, 24.7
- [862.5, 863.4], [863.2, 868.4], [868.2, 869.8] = 0.05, 23.9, 25.7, 24.7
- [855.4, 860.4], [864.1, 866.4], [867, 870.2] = 0.13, 24.1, 25.1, 24.8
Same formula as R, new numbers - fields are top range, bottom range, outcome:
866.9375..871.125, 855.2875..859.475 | 1.04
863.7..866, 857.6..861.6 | 0.94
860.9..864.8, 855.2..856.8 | 0.99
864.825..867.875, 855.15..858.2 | 0.95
